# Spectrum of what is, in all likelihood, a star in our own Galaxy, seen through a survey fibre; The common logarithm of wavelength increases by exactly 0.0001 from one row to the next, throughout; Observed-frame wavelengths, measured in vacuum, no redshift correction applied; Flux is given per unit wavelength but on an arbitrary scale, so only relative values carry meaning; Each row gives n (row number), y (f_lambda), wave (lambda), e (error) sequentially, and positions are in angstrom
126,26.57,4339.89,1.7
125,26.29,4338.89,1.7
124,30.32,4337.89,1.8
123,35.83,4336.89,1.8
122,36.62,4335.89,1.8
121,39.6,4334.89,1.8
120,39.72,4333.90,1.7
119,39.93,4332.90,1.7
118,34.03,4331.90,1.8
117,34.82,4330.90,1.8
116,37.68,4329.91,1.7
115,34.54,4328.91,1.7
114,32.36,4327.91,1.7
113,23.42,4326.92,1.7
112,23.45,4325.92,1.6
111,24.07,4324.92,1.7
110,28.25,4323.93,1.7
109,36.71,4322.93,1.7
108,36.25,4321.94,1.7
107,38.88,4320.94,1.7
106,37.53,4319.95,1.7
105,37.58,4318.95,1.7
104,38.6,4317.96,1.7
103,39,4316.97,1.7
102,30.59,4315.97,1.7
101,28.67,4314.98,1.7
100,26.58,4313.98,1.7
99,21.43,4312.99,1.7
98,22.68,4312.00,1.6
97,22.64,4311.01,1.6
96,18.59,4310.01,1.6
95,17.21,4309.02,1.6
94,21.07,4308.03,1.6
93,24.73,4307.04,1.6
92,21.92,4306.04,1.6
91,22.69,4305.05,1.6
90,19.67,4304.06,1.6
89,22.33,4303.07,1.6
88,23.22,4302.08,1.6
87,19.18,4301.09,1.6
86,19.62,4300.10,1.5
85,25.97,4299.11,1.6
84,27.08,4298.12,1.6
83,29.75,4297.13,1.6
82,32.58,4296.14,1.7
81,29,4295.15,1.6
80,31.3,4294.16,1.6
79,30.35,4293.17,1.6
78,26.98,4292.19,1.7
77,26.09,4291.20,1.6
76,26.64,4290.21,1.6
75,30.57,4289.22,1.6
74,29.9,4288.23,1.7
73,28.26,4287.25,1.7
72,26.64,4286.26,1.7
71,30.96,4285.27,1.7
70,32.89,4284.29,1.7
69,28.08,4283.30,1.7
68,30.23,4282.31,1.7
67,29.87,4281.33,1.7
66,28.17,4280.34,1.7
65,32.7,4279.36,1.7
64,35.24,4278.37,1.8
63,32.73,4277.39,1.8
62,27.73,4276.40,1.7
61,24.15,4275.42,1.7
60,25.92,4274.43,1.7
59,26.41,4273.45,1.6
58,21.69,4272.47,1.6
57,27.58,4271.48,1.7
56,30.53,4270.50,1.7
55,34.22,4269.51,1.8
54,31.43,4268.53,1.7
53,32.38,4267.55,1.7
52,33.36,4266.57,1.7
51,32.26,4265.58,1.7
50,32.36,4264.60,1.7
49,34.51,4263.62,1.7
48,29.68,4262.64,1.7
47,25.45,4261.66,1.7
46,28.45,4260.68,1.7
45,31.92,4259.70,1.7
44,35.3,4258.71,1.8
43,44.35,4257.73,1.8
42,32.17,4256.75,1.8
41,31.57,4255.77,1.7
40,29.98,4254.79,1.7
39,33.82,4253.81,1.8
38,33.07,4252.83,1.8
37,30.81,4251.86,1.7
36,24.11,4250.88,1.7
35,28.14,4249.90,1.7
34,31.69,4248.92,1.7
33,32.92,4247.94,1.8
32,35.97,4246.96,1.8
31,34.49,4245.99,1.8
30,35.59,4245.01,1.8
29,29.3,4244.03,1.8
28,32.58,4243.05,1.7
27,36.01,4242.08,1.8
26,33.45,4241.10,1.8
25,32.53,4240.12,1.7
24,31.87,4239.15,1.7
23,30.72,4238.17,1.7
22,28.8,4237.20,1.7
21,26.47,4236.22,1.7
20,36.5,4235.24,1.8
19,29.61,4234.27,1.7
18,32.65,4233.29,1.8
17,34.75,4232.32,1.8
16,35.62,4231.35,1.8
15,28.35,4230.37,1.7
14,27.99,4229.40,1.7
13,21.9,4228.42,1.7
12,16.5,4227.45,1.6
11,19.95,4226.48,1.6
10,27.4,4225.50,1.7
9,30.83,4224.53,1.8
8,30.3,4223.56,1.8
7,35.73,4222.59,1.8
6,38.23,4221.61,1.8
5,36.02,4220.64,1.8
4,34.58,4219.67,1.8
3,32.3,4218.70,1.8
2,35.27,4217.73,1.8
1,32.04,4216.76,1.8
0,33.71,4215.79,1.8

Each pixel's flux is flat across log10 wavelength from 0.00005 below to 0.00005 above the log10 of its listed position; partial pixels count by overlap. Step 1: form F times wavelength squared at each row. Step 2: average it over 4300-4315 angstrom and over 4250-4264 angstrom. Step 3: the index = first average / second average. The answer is 0.7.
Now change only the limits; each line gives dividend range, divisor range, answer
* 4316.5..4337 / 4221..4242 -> 1.20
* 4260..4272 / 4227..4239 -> 1.08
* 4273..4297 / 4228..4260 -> 0.93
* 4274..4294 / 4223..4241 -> 1.03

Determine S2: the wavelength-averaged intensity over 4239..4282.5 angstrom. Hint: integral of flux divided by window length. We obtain 31.3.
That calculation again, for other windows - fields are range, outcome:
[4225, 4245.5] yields 29.9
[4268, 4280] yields 29.2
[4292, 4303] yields 26.7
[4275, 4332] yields 28.5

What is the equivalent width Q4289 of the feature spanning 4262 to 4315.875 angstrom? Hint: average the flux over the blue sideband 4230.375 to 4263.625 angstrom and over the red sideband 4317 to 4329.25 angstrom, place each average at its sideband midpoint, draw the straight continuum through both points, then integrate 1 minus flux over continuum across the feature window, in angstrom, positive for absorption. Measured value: 8.5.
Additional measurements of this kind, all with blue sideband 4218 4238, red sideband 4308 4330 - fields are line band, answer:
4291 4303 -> 1.24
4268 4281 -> 0.33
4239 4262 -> -1.73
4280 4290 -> 0.10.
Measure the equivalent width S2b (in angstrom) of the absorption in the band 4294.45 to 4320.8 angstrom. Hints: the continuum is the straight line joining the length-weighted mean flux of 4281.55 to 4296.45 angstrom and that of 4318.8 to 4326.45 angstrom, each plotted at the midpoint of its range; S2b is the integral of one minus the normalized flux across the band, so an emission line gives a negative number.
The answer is 4.1 angstrom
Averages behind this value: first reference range 29.3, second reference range 32.6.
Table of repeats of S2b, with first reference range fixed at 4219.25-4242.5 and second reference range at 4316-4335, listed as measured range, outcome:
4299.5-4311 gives 4.3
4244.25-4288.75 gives 1.6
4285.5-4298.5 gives 1.6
